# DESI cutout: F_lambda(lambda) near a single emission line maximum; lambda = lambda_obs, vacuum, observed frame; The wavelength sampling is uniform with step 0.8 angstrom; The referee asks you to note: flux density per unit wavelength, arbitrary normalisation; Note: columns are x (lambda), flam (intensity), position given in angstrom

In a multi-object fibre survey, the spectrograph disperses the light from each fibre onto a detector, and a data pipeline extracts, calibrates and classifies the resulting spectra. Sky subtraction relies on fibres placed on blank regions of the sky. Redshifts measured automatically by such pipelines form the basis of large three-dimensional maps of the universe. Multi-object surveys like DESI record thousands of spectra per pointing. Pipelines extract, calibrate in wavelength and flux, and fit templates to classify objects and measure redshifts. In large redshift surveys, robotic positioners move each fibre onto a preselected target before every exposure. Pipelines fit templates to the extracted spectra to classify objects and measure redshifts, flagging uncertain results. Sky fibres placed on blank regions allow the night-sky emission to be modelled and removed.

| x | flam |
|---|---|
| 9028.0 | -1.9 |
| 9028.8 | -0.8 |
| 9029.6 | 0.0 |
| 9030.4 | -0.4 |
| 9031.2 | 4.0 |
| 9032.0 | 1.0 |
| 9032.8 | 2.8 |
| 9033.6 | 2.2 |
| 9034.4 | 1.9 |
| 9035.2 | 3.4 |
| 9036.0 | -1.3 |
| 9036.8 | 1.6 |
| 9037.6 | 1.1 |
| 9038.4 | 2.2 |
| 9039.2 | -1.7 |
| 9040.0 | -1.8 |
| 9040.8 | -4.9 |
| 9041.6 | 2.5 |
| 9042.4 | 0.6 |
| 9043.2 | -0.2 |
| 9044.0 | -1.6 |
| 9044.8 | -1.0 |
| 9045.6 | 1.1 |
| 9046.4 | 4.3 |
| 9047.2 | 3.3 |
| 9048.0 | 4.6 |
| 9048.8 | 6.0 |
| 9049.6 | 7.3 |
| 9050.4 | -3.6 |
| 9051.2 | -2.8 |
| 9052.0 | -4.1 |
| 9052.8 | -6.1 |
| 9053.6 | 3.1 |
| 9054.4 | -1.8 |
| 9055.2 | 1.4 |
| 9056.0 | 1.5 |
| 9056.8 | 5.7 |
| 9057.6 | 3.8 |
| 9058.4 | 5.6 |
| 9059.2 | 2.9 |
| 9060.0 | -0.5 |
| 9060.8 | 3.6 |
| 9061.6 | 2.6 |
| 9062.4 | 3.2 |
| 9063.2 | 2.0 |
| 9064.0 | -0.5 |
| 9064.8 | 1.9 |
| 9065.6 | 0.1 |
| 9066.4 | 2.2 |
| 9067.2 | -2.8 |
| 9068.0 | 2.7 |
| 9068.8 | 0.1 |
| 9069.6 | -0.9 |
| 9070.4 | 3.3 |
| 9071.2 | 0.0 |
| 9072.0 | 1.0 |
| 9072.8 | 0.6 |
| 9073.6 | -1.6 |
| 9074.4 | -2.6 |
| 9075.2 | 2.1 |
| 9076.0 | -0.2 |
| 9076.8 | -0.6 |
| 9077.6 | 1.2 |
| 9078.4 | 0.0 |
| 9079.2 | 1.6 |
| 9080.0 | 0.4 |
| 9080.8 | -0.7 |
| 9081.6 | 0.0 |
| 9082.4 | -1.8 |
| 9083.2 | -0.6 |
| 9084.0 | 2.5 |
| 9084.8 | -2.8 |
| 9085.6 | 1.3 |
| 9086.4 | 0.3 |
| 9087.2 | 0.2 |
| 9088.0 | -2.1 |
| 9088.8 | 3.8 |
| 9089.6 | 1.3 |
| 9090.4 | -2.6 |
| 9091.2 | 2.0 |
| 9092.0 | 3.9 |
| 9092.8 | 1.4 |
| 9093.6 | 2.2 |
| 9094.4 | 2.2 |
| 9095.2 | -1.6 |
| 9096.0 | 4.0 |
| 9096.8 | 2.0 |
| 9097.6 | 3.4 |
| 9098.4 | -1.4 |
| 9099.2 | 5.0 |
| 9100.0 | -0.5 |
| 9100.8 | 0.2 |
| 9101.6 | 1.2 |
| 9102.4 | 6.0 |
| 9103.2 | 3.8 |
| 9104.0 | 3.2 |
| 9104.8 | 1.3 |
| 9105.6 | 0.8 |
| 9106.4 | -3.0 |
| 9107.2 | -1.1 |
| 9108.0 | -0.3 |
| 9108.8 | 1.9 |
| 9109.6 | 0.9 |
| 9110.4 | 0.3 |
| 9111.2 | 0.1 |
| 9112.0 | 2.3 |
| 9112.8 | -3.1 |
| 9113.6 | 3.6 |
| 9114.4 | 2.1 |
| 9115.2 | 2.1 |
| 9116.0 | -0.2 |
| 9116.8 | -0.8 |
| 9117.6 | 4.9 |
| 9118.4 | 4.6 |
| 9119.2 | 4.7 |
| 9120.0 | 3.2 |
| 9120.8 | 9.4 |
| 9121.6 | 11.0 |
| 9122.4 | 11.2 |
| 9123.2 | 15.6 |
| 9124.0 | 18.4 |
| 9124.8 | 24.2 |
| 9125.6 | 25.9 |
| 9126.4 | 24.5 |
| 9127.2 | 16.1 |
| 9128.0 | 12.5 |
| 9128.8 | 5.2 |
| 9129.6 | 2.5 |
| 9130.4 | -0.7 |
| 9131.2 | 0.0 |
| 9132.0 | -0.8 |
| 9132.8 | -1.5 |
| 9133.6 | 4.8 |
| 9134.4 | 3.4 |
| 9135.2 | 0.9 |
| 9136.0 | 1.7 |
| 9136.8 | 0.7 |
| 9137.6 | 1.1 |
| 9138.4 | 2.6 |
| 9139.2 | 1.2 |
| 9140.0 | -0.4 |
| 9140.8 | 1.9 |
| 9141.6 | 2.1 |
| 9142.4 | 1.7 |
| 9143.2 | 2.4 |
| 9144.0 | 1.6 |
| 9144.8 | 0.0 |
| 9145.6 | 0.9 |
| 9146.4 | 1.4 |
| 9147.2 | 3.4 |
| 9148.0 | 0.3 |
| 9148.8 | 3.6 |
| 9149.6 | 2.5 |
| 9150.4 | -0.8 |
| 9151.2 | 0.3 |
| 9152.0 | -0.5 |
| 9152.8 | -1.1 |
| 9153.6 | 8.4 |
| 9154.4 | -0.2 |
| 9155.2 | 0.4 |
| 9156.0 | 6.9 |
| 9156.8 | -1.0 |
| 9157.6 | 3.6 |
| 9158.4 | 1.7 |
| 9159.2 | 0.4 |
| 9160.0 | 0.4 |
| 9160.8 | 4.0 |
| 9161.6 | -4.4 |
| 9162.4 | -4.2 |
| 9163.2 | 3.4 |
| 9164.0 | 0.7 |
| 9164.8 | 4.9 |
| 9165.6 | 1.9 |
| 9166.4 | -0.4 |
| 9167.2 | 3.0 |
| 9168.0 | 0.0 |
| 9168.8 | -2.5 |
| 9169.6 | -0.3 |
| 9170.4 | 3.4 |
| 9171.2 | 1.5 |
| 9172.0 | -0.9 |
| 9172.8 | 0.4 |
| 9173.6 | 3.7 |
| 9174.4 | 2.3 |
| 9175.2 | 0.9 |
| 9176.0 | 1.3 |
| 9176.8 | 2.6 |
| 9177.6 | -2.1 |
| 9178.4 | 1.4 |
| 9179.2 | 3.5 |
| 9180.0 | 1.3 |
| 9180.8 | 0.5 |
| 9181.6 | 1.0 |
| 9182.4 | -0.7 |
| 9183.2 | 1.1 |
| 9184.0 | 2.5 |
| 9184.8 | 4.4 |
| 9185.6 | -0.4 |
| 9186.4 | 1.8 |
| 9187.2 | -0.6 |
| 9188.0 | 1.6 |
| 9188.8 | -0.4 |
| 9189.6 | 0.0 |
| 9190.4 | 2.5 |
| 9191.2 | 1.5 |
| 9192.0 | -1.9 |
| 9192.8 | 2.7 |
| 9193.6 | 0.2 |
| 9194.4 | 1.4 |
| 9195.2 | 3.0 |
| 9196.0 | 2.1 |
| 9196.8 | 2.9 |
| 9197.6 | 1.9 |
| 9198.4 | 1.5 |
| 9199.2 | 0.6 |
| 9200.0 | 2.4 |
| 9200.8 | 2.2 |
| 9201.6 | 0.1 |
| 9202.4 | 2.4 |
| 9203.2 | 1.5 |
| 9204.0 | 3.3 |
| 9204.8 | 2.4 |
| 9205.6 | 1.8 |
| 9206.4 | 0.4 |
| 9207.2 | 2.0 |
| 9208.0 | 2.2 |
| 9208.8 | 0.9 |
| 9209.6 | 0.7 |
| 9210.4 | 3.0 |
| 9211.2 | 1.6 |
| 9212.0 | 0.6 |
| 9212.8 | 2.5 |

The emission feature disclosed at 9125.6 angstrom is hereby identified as H-beta 4861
